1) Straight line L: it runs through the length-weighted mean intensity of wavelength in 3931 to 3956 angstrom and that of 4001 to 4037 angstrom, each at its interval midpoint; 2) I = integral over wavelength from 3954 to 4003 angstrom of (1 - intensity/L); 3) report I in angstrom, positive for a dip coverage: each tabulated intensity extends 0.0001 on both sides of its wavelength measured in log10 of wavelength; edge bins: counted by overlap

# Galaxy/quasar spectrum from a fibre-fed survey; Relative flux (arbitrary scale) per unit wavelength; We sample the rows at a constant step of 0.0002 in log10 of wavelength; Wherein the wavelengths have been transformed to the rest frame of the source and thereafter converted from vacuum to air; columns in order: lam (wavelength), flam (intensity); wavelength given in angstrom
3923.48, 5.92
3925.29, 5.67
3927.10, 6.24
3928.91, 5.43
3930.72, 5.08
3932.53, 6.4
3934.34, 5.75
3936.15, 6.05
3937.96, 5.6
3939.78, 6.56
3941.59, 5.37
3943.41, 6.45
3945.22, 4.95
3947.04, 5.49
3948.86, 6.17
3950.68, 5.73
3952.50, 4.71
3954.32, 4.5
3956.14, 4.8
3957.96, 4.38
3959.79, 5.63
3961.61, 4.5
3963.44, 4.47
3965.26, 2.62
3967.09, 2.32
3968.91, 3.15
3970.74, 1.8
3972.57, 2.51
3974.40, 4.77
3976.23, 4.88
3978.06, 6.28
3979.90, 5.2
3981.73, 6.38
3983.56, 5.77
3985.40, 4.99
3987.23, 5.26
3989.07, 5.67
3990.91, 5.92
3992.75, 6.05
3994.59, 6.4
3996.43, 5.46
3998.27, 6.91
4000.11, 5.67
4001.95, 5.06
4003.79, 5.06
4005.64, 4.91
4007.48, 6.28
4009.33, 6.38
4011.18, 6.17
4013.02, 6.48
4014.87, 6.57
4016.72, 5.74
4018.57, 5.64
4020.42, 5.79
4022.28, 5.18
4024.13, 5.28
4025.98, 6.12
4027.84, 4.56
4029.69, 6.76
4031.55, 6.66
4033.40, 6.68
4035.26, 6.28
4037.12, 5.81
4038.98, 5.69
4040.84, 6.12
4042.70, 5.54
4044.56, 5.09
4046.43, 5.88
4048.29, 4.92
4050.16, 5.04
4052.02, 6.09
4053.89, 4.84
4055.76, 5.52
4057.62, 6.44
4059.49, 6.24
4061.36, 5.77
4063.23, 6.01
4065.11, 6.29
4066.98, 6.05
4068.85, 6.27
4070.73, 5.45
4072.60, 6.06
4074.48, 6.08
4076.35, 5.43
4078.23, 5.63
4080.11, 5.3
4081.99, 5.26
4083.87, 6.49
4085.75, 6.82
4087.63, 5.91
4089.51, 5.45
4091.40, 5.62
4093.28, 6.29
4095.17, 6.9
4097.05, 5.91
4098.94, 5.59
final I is 7.5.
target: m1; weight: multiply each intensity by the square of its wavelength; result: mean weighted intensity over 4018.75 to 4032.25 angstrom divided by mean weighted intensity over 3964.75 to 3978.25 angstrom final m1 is 1.7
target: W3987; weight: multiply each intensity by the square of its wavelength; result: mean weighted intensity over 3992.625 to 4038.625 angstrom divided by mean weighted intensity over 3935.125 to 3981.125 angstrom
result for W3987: 1.3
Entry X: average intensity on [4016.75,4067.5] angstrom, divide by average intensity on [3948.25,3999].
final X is 1.2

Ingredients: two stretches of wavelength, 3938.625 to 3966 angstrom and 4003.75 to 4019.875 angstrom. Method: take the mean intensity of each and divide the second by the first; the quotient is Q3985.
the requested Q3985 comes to 1.2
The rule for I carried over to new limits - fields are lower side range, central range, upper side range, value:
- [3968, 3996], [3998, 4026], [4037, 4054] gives -2.9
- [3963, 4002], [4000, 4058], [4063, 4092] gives -4.1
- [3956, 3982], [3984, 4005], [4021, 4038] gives -3.3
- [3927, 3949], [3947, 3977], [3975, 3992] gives 7.7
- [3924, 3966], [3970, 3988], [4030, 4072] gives 2.3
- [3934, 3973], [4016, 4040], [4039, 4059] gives -2.1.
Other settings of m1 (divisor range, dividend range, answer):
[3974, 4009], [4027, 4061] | 1.05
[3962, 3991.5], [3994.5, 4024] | 1.32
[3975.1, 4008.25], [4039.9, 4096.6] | 1.07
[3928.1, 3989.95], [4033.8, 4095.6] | 1.23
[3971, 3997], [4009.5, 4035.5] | 1.15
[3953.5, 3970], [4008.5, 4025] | 1.51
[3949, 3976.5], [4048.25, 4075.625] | 1.50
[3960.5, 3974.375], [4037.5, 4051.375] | 1.78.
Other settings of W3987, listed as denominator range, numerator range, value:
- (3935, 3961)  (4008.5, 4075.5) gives 1.13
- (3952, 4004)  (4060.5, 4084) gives 1.25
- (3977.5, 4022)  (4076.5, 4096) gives 1.06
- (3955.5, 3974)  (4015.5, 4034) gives 1.66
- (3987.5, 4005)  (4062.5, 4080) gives 1.06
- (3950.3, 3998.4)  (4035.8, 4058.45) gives 1.20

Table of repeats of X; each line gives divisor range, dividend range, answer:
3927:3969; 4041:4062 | 1.09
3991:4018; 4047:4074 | 0.98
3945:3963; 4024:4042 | 1.19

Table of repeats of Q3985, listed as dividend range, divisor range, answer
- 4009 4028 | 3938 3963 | 1.10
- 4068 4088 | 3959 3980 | 1.49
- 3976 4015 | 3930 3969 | 1.15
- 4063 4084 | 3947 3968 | 1.27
